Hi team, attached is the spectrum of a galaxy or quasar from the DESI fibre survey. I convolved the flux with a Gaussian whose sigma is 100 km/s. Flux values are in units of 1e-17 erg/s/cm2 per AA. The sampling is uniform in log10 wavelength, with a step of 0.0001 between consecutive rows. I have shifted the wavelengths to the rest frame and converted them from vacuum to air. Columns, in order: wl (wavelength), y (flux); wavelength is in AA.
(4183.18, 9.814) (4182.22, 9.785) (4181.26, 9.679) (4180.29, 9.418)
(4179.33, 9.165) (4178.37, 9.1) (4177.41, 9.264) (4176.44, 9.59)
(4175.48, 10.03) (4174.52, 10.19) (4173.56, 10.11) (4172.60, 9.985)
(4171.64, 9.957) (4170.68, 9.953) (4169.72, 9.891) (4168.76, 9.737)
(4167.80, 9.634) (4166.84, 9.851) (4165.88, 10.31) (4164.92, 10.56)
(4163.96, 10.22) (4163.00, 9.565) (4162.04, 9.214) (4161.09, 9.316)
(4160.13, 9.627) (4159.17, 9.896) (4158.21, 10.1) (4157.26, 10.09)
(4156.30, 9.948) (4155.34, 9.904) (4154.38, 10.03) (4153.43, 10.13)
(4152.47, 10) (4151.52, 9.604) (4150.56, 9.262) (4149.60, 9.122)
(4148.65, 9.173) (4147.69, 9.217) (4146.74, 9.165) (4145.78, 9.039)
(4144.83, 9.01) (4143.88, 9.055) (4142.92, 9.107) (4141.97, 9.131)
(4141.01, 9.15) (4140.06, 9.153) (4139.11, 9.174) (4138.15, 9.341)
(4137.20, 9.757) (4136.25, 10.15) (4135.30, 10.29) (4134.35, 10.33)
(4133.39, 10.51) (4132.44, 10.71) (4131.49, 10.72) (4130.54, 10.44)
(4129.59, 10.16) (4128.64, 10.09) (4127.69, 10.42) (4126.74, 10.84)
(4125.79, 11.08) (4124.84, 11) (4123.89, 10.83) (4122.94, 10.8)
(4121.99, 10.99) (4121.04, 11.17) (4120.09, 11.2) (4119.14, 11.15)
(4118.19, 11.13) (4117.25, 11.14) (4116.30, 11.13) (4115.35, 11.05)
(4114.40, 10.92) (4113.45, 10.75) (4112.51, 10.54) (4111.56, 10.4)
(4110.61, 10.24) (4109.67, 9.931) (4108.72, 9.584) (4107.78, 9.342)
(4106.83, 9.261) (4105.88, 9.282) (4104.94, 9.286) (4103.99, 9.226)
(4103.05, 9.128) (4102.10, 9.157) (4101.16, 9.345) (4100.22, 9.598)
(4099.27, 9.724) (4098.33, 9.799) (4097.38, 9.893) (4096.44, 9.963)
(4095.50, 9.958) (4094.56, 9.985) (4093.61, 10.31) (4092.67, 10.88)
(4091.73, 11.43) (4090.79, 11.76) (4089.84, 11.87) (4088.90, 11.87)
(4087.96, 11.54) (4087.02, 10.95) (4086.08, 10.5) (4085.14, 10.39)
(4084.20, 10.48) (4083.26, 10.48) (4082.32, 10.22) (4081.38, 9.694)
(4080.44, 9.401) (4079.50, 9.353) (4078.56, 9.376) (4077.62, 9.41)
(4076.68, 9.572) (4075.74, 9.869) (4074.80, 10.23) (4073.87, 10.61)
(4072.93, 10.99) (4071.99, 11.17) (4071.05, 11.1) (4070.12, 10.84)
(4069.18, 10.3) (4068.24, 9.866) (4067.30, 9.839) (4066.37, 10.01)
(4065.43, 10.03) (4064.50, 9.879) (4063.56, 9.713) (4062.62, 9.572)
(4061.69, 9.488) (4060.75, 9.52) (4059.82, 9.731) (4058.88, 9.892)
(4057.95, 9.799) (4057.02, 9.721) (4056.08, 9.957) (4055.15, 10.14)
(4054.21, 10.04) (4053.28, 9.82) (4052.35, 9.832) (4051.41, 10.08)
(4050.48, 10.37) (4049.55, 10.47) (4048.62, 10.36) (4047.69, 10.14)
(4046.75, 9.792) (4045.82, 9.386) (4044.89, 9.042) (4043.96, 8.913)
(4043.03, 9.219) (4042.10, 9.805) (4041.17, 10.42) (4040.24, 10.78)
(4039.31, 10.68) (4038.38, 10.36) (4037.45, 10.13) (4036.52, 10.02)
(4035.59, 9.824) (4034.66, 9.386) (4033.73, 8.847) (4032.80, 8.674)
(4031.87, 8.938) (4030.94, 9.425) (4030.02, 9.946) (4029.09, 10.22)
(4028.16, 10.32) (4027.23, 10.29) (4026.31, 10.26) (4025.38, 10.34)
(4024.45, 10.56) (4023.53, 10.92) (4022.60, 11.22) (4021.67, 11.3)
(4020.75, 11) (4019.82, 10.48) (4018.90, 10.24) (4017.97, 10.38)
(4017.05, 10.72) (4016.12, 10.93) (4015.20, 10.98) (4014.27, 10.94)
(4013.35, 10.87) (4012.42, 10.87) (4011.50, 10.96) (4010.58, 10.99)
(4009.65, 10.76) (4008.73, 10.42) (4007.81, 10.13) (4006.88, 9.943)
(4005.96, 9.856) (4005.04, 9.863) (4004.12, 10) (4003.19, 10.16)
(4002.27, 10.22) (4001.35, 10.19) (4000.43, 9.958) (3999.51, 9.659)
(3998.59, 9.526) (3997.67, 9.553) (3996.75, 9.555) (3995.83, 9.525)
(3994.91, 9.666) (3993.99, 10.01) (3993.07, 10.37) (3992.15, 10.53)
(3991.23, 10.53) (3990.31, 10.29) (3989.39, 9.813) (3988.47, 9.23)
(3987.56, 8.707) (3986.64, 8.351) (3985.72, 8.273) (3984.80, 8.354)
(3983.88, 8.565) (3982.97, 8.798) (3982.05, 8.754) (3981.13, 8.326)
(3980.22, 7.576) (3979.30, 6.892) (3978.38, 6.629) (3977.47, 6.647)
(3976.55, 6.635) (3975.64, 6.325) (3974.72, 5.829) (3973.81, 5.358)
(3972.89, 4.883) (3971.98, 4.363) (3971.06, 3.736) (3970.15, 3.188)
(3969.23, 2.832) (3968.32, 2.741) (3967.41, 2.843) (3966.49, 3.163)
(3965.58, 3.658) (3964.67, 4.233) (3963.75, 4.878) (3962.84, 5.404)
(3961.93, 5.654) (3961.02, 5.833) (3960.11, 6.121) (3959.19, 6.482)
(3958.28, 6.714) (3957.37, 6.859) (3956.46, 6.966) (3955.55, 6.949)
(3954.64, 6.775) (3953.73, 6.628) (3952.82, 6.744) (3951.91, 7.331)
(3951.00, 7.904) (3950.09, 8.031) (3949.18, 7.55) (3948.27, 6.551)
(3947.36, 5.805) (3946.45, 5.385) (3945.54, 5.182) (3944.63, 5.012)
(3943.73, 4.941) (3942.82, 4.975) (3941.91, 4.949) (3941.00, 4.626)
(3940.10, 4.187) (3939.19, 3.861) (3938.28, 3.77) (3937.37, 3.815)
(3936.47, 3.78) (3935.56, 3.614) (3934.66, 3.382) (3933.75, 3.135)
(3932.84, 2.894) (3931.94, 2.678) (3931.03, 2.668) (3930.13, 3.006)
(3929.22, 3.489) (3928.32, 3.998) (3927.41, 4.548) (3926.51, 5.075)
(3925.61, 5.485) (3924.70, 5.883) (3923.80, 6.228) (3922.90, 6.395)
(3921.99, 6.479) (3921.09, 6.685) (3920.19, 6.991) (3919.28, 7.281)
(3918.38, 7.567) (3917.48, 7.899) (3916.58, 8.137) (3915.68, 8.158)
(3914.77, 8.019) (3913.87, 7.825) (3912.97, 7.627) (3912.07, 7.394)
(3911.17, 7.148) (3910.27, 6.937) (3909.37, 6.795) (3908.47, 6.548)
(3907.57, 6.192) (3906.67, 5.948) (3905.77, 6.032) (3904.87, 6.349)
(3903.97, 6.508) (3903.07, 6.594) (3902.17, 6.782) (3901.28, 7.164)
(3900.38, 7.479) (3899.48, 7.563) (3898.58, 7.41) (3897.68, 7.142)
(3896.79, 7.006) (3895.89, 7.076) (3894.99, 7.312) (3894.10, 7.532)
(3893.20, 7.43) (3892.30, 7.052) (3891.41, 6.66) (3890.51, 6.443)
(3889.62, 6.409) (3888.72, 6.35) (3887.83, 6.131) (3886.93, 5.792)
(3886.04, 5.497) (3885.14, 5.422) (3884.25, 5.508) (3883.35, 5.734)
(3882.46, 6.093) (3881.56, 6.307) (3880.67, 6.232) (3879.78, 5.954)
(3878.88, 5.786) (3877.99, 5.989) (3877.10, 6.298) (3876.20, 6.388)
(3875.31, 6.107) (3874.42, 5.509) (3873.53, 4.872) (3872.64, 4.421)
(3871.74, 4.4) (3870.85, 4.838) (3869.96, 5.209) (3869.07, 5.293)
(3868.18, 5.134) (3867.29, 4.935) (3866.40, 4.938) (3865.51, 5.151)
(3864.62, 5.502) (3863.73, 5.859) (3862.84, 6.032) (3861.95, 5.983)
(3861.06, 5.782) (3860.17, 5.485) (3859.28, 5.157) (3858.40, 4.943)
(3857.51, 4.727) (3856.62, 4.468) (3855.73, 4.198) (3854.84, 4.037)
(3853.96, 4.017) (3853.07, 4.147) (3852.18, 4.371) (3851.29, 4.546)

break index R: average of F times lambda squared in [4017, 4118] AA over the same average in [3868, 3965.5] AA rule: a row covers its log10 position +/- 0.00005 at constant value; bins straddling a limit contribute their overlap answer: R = 1.84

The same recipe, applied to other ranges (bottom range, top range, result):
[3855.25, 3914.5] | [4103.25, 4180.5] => 1.85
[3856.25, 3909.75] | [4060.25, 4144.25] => 1.89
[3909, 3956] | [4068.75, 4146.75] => 1.95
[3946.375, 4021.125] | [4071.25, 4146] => 1.35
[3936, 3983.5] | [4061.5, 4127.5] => 1.95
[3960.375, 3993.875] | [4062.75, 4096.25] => 1.64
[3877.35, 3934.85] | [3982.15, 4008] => 1.62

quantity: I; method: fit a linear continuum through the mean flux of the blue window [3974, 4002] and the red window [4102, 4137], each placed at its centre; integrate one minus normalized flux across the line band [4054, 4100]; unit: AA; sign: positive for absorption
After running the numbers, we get -1.68 AA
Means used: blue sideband 8.75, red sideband 10.4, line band 10.2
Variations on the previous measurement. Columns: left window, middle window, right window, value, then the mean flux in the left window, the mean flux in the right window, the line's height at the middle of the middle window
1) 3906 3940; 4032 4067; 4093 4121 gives -4.58 AA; 5.59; 10.1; 8.69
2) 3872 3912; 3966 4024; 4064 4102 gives -1.09 AA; 6.41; 10.3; 8.51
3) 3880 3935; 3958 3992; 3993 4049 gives 8.63 AA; 6.22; 10.1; 8.55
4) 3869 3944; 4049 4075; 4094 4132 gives -2.62 AA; 5.87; 10.3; 9.18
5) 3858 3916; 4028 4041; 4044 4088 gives -0.63 AA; 6.24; 10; 9.37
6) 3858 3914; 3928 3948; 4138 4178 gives 8.10 AA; 6.18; 9.64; 6.84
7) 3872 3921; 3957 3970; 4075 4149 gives 4.97 AA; 6.64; 10.1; 7.73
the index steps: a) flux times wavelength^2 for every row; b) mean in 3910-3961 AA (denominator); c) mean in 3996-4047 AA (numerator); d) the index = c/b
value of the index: 1.8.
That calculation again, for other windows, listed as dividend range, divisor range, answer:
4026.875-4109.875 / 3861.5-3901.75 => 1.81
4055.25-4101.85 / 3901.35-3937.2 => 1.89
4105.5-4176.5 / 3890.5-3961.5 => 1.84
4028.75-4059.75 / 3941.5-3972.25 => 1.87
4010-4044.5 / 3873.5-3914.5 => 1.68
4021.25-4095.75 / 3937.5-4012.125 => 1.45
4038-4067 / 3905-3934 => 1.77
